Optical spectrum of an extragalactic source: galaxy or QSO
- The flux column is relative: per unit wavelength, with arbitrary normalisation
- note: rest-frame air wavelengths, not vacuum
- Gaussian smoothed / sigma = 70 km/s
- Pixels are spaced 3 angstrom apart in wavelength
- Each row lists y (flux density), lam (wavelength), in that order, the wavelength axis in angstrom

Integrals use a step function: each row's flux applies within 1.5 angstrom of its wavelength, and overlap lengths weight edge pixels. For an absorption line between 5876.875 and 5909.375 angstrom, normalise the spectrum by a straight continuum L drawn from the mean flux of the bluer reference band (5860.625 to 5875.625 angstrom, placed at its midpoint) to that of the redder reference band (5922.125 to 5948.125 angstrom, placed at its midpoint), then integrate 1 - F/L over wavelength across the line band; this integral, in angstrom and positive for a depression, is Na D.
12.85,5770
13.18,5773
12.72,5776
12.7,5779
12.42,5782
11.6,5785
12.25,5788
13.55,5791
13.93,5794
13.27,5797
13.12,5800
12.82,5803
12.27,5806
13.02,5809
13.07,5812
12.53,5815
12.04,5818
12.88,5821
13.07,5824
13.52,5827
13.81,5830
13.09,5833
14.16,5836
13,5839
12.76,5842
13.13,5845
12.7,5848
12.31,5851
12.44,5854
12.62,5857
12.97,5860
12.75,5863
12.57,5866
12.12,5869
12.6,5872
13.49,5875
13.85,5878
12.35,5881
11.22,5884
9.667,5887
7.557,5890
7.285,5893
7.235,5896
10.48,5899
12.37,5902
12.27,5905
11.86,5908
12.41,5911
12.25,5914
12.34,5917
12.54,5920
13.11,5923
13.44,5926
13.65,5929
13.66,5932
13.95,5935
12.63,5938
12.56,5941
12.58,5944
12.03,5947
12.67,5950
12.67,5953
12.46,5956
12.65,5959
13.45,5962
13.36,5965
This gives 5.85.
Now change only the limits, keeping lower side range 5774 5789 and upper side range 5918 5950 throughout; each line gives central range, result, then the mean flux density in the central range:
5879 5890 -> 1.77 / 10.7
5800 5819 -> -0.30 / 12.7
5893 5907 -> 2.80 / 10.3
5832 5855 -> -0.61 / 13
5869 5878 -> -0.20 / 13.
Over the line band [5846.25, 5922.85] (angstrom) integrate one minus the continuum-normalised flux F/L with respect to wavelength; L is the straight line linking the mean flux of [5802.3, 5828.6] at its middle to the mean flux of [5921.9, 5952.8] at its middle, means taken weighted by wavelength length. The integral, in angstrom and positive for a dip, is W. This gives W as 7.1 angstrom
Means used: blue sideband 12.8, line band 11.7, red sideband 13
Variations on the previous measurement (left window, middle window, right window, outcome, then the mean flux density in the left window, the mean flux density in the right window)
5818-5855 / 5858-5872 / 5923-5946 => 0.5 angstrom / 13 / 13.2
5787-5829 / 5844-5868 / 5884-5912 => -2.5 angstrom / 13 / 10.1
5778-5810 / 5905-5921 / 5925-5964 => 0.8 angstrom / 12.8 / 13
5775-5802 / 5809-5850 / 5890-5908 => -4.6 angstrom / 12.8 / 9.89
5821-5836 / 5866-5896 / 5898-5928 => 4.2 angstrom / 13.4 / 12.4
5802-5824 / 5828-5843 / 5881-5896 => -2.3 angstrom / 12.7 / 9.1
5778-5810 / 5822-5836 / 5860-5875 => -0.8 angstrom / 12.8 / 12.7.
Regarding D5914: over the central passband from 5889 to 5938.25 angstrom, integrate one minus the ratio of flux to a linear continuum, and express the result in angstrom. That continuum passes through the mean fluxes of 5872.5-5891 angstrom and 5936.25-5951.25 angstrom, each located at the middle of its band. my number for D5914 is 1.38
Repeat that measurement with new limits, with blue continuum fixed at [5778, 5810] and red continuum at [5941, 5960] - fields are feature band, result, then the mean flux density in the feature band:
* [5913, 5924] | 0.02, 12.5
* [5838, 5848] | -0.16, 12.9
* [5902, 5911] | 0.30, 12.2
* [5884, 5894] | 3.13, 8.67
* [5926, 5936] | -0.92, 13.7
